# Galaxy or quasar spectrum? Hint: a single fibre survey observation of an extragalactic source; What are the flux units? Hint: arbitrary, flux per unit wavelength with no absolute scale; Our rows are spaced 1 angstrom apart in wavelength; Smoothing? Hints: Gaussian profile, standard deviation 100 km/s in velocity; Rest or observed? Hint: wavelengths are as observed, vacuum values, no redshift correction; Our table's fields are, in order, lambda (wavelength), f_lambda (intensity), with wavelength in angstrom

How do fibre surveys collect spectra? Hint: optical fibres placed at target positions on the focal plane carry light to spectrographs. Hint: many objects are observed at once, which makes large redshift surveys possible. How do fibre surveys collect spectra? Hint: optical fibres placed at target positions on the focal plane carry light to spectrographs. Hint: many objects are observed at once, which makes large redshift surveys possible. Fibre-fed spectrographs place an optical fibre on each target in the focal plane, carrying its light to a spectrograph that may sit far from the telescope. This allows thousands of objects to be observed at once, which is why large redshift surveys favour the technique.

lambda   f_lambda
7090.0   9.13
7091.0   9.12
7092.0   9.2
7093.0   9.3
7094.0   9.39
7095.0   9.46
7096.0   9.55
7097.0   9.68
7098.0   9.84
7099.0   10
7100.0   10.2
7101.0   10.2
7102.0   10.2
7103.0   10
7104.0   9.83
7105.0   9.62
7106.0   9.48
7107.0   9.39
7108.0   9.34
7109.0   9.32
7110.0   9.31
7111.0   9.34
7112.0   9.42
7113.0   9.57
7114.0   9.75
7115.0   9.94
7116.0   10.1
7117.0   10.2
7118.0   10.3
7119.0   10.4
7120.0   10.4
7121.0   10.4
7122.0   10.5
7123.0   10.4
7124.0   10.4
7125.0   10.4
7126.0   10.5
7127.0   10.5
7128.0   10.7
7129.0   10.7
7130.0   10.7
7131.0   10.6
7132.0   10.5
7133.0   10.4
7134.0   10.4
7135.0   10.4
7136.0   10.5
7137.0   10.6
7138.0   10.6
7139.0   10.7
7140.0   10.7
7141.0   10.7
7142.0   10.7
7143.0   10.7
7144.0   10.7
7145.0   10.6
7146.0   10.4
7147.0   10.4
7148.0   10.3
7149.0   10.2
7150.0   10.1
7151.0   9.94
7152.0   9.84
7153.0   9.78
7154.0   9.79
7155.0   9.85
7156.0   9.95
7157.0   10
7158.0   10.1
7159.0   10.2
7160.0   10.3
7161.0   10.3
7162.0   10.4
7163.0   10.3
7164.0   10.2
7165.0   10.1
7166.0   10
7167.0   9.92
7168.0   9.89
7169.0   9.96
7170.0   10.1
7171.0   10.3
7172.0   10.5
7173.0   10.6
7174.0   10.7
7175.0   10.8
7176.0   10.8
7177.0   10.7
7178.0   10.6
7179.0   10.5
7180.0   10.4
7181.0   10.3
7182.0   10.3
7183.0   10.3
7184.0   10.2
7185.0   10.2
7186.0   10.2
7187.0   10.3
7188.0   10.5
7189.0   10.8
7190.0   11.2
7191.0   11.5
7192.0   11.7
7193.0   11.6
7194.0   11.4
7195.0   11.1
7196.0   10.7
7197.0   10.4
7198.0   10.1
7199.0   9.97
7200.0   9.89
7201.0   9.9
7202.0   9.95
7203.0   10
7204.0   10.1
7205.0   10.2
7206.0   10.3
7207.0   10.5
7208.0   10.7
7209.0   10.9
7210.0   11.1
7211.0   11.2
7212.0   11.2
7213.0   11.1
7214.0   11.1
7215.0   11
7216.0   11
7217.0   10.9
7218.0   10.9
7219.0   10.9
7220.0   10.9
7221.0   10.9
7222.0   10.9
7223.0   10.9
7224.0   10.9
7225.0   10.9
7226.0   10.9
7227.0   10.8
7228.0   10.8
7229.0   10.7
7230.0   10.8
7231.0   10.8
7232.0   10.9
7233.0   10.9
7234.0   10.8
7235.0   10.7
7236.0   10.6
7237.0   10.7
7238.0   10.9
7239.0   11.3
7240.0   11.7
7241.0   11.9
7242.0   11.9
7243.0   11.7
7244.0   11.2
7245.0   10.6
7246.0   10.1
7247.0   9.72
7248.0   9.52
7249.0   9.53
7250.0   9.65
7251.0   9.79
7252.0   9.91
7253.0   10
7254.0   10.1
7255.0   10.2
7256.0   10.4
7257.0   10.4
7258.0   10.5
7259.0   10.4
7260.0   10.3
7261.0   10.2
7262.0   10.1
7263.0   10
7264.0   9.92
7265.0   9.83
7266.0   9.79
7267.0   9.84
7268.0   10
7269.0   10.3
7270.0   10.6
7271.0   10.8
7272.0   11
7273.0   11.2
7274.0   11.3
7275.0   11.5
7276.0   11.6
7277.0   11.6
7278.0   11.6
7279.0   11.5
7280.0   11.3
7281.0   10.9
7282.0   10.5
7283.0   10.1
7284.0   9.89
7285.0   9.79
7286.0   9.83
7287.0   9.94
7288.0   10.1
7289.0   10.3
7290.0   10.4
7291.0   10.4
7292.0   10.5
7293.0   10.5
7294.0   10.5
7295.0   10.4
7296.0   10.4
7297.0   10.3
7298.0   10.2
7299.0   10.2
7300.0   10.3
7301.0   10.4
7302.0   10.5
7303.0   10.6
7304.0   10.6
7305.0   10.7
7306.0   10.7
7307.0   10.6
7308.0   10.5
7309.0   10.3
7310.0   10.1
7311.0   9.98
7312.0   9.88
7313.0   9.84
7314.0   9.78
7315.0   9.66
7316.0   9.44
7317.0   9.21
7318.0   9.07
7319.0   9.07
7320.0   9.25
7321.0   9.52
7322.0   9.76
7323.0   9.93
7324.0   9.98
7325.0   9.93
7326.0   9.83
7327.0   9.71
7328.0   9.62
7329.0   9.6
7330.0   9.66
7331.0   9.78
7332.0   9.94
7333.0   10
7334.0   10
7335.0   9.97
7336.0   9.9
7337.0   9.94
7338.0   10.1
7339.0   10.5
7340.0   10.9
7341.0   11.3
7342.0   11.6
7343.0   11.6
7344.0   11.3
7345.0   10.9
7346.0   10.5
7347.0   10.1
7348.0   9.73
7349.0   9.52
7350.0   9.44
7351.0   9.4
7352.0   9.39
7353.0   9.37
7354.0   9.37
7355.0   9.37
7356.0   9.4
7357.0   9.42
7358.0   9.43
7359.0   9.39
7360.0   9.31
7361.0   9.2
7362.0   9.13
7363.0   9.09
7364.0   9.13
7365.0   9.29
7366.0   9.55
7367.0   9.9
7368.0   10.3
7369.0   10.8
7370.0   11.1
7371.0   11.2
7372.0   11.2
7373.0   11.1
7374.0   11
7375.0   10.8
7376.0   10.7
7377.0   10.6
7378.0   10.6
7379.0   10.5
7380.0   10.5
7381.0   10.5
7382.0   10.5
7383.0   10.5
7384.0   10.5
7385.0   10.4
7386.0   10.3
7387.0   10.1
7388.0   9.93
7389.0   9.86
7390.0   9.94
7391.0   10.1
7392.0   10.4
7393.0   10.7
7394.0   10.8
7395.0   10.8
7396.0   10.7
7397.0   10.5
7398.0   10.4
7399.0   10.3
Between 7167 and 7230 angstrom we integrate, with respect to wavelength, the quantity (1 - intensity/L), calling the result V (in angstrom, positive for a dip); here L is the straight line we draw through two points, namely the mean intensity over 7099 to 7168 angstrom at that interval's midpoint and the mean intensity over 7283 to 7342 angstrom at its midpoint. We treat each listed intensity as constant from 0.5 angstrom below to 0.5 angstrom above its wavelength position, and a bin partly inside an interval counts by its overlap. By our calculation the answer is -3.1 angstrom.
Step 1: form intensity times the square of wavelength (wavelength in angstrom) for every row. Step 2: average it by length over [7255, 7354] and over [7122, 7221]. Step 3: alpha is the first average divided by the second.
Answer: 1.01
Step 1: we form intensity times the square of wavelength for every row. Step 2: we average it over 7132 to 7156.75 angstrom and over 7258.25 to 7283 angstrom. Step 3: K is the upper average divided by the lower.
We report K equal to 1.1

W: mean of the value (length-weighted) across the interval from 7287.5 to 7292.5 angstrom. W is 10.3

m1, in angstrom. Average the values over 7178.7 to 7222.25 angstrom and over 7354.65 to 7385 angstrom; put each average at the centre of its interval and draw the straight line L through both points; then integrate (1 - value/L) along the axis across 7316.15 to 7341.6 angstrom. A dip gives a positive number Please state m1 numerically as 1.01 angstrom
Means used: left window 10.7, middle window 9.86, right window 10.1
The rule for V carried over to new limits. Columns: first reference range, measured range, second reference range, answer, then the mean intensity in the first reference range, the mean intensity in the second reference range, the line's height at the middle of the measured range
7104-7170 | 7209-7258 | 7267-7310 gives -1.5 angstrom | 10.2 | 10.6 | 10.4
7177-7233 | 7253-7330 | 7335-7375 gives 0.7 angstrom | 10.7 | 10.1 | 10.3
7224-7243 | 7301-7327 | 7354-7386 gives 1.3 angstrom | 11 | 10.1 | 10.5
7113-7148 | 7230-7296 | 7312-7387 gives -2.2 angstrom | 10.5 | 10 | 10.2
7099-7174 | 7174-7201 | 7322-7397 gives -1.2 angstrom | 10.2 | 10.1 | 10.2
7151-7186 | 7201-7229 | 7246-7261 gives -1.7 angstrom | 10.2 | 10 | 10.1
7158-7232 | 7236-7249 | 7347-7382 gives -0.6 angstrom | 10.6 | 9.97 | 10.4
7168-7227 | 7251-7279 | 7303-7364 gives -0.6 angstrom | 10.6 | 9.91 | 10.3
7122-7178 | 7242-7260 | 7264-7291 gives 0.5 angstrom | 10.4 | 10.6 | 10.5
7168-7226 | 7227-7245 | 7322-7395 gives -0.9 angstrom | 10.6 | 10.1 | 10.5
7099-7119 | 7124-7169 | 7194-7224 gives -1.0 angstrom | 9.79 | 10.7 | 10.1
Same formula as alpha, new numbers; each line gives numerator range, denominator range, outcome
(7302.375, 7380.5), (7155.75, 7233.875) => 0.99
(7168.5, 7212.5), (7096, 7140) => 1.06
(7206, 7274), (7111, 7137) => 1.07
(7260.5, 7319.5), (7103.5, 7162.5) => 1.06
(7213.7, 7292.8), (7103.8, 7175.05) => 1.07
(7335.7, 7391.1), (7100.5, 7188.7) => 1.06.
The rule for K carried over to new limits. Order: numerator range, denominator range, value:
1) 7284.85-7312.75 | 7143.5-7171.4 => 1.06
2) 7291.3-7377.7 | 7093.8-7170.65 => 1.05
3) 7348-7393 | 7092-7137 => 1.07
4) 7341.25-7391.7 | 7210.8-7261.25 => 0.98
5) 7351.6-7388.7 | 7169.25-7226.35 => 0.99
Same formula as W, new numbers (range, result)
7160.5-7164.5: 10.3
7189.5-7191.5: 11.3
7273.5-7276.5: 11.5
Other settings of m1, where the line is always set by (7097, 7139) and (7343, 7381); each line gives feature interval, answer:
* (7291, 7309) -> -0.7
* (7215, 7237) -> -1.6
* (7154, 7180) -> -0.4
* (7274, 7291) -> -1.0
